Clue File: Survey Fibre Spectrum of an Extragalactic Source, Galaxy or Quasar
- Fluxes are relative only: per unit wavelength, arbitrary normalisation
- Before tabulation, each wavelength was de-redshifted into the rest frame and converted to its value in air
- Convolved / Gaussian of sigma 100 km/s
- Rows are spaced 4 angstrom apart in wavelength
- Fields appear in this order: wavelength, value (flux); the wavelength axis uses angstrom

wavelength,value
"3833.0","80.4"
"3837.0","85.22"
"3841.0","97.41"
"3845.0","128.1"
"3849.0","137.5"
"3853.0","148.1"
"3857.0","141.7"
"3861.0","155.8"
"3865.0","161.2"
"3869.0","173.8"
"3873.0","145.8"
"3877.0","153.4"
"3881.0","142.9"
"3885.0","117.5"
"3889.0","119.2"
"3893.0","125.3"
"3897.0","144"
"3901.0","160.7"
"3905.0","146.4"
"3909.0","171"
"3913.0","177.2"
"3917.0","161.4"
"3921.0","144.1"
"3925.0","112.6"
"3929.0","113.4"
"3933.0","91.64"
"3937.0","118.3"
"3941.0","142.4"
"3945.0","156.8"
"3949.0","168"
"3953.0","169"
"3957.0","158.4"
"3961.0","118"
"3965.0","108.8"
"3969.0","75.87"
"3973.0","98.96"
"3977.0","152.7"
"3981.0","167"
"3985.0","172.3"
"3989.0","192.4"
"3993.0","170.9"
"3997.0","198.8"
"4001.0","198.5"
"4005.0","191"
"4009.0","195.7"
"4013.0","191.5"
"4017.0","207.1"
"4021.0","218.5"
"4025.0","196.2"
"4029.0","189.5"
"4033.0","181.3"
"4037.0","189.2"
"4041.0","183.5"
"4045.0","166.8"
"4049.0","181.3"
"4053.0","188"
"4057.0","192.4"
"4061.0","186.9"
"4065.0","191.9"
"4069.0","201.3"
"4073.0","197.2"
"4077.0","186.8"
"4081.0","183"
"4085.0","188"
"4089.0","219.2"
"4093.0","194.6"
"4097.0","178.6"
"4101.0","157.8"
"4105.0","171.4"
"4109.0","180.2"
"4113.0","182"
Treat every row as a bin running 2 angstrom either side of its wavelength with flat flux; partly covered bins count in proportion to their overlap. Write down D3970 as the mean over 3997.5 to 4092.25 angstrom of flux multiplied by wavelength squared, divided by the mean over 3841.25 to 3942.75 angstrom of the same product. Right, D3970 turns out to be 1.48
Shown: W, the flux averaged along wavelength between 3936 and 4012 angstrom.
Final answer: 156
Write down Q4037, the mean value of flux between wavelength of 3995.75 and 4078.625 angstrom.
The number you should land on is 192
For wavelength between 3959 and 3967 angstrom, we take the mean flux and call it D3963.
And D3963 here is 113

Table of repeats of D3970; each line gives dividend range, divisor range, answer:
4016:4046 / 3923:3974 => 1.59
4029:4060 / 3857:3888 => 1.35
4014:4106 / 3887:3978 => 1.48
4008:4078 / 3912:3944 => 1.54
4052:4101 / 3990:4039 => 1.02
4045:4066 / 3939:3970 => 1.41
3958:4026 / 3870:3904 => 1.26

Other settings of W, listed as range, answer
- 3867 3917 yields 149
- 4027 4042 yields 186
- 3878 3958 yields 142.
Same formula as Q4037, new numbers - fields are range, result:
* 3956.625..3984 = 125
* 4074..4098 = 192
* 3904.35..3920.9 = 163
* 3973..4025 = 185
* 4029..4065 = 184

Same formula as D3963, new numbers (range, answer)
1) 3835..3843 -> 91.3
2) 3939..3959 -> 159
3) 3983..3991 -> 182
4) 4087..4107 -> 184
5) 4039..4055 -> 180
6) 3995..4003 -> 199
